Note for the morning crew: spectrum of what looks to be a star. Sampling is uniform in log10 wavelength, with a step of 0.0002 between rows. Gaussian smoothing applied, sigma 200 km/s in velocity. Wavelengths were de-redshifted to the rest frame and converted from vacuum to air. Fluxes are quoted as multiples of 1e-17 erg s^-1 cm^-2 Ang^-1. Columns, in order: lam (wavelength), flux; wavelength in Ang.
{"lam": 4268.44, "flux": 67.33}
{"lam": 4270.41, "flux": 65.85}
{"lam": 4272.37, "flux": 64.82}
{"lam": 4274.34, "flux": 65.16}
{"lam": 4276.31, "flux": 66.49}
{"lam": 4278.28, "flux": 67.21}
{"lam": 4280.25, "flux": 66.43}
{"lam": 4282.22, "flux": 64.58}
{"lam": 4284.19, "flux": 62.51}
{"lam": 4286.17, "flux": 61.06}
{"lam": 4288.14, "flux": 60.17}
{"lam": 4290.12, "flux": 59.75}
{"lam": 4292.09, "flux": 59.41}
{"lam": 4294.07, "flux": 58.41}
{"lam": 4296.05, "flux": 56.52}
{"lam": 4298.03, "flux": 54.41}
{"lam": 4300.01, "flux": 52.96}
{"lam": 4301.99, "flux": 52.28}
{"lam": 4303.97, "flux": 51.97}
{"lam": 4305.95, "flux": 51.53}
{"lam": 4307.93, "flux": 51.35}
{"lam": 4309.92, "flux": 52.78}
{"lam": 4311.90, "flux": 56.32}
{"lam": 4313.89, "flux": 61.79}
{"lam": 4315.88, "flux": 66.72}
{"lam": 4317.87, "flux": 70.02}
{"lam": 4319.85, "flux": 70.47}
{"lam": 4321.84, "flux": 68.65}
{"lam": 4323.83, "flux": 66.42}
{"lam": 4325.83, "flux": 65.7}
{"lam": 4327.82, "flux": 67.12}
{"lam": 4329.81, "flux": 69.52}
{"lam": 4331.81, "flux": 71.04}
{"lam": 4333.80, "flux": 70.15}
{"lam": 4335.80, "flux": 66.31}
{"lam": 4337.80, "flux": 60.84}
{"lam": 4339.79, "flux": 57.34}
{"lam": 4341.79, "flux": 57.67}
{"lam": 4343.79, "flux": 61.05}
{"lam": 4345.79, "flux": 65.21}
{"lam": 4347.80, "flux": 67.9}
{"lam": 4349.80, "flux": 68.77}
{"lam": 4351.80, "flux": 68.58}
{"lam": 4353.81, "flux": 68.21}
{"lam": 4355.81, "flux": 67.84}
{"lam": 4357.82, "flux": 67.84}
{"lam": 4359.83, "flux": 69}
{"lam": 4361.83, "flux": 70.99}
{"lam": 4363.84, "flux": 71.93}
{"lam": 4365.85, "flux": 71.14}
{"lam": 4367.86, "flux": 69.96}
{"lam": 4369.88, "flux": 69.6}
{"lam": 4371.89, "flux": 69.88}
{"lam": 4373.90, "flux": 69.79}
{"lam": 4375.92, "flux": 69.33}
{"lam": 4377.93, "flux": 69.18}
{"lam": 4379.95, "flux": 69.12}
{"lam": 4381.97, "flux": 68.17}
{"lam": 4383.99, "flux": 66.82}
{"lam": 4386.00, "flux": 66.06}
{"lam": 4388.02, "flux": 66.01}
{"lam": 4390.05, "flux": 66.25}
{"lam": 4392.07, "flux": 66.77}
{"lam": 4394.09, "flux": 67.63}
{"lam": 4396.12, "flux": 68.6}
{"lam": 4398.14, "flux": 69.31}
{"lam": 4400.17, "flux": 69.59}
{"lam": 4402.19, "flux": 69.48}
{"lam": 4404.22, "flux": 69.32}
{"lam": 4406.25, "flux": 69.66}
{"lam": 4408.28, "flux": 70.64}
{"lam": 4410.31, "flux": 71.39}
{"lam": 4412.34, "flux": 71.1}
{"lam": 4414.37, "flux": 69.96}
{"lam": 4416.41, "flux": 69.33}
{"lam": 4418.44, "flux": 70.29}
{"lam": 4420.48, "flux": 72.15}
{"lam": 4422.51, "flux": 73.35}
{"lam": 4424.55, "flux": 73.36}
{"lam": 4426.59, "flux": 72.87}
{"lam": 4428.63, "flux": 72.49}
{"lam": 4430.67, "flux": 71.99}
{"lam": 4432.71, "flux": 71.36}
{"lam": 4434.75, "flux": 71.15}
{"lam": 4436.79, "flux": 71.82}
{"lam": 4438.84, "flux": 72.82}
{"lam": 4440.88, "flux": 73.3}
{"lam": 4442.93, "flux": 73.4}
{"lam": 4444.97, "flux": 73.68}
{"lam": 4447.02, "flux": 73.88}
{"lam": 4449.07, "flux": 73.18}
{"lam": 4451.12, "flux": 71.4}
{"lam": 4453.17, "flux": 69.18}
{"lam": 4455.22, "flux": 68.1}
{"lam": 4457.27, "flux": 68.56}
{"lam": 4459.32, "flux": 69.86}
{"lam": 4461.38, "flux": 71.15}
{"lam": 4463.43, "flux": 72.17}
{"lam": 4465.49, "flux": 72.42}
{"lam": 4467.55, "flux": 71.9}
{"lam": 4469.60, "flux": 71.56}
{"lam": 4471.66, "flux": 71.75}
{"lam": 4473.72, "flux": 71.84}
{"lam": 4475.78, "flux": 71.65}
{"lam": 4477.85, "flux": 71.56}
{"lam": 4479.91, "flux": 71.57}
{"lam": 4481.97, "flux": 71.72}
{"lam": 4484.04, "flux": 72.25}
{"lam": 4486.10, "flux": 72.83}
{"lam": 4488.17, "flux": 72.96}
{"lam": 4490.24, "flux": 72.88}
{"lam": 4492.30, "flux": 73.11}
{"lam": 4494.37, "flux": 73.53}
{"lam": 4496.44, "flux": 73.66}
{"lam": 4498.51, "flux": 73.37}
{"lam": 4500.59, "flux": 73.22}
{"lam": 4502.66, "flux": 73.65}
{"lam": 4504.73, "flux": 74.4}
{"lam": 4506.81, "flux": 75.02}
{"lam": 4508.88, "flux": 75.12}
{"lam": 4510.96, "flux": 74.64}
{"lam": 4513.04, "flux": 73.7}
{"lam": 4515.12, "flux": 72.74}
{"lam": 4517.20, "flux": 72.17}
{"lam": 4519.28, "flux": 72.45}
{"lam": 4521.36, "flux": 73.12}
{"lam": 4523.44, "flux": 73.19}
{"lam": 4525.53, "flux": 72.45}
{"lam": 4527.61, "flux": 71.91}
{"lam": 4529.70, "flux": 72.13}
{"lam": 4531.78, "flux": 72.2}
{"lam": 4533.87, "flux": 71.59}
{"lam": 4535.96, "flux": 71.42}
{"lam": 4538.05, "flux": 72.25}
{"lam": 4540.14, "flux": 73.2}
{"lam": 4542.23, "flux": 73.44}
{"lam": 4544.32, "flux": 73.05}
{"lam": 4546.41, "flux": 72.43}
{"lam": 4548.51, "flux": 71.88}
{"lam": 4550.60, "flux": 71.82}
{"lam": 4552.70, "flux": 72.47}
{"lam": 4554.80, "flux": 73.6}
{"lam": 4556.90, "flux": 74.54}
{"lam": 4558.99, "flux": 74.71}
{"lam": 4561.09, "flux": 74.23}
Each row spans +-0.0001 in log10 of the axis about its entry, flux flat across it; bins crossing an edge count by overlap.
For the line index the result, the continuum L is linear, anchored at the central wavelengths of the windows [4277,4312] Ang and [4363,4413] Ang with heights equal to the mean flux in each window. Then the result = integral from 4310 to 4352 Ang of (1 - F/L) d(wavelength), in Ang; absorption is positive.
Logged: -2.1 Ang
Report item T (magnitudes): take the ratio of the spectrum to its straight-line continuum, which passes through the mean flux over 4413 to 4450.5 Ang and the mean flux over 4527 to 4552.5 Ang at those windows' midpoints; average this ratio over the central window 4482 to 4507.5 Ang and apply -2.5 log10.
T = -0.016 mag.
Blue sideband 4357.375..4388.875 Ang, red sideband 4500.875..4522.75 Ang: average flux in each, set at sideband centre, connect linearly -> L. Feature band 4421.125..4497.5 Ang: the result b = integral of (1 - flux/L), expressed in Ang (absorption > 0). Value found -0.12 Ang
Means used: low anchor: 69.1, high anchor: 73.7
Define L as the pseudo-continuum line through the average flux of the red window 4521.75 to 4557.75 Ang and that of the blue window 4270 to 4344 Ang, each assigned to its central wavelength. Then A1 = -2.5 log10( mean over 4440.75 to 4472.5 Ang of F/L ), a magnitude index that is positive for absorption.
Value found -0.043 mag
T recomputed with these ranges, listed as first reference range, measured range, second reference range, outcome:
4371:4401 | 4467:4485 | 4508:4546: -0.01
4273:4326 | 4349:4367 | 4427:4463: -0.07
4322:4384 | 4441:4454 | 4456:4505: -0.02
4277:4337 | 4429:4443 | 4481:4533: -0.05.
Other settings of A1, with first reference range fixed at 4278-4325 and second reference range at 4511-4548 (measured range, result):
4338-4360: -0.04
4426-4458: -0.06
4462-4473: -0.04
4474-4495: -0.03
